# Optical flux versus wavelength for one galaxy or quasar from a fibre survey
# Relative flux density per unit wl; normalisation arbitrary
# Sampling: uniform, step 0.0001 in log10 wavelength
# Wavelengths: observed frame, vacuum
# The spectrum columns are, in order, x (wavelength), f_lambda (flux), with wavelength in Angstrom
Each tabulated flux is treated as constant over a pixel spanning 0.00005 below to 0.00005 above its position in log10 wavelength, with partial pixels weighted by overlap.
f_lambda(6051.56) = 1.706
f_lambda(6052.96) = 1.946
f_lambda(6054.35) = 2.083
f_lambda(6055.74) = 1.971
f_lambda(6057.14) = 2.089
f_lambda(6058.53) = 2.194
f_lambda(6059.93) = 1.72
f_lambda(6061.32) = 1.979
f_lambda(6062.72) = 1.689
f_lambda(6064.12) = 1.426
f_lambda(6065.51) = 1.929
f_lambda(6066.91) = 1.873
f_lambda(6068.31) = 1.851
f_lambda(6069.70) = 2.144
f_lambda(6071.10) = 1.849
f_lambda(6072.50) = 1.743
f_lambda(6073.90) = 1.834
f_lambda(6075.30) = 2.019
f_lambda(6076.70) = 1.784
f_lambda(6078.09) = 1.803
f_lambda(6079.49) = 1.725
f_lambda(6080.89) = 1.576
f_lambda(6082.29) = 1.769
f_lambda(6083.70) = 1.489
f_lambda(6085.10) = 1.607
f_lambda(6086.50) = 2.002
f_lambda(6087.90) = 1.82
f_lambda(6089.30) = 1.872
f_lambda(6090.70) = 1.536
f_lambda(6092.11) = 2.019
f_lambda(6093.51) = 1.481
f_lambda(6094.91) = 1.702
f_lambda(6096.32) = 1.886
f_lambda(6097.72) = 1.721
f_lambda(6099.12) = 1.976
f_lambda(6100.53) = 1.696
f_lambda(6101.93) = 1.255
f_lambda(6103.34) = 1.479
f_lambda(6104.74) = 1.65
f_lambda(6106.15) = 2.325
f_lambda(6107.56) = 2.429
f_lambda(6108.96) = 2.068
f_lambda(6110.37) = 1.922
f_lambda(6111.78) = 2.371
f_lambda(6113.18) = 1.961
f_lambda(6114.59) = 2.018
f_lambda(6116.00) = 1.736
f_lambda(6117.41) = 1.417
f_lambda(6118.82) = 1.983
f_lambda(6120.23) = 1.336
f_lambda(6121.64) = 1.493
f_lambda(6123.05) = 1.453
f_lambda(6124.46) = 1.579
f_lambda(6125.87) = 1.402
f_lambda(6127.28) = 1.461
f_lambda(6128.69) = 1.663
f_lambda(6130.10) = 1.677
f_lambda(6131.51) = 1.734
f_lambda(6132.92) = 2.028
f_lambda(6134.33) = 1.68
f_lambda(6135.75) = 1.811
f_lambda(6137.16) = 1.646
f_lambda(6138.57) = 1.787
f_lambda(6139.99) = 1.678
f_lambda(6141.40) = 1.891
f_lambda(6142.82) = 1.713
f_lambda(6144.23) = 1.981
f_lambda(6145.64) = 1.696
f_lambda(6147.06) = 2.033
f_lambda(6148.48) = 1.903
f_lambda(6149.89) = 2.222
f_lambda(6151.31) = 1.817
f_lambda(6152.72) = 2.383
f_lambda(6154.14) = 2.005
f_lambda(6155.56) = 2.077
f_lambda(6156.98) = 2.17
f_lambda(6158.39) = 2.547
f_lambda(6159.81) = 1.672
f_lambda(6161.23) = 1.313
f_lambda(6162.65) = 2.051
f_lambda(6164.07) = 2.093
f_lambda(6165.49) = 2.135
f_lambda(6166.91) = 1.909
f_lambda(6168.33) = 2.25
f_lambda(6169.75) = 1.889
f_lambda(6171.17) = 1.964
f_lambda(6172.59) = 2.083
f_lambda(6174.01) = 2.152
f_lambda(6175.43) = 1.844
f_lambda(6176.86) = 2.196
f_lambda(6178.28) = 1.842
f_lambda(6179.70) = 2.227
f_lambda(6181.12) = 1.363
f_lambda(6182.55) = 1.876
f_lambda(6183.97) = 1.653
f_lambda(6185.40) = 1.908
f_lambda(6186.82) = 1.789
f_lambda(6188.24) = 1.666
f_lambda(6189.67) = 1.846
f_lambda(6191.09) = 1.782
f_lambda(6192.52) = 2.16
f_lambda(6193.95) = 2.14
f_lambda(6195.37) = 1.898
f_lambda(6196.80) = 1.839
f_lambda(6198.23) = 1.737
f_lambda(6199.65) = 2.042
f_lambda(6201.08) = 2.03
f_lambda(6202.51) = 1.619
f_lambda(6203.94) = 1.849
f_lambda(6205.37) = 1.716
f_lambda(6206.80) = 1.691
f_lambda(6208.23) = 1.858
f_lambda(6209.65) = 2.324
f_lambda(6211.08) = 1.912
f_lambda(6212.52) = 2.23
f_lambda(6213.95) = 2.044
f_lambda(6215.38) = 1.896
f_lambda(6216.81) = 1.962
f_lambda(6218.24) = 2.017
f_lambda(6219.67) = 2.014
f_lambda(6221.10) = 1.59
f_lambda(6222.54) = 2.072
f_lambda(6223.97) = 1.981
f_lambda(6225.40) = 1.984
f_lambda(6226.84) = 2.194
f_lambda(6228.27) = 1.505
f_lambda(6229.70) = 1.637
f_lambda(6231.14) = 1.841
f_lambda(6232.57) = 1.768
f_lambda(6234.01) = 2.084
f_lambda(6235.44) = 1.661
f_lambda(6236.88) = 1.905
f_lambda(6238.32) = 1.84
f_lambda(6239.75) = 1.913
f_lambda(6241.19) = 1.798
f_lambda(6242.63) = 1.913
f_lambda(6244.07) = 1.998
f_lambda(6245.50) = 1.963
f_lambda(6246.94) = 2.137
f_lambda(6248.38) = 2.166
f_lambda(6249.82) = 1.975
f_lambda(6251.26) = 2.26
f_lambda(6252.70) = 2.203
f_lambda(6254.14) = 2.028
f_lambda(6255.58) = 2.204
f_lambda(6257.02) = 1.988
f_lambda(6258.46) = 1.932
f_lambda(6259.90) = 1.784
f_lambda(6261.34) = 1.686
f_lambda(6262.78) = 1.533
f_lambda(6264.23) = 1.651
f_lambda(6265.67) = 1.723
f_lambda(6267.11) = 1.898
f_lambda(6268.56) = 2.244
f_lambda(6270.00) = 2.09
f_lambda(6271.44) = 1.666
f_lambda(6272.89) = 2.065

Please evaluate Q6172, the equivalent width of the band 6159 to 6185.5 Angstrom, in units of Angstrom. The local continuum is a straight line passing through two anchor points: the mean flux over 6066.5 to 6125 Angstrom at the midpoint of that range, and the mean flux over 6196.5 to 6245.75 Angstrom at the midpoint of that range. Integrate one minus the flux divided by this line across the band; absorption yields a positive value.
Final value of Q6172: -0.90 Angstrom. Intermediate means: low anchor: 1.79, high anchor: 1.9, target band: 1.92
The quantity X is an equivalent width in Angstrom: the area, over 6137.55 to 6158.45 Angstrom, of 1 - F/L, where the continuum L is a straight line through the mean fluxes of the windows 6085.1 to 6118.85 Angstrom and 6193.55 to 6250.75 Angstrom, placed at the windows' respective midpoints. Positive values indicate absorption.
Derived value -1.1 Angstrom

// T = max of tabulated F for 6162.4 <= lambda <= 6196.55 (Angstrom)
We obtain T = 2.25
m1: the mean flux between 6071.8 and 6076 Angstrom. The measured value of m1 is 1.86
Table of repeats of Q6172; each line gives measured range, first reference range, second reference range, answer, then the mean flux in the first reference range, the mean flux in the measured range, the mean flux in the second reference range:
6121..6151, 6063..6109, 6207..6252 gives 1.73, 1.79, 1.74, 1.95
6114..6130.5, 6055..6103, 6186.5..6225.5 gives 2.14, 1.79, 1.6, 1.92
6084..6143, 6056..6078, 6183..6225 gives 3.94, 1.87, 1.76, 1.91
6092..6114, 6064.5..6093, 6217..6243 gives -0.62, 1.81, 1.87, 1.87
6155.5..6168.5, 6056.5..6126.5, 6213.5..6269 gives -1.09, 1.79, 2.01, 1.92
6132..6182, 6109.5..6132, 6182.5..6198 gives -4.37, 1.7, 1.94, 1.86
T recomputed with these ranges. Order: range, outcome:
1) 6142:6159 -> 2.547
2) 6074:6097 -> 2.019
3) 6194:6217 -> 2.324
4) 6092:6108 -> 2.429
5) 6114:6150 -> 2.222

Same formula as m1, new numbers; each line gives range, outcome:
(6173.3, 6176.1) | 2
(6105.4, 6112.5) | 2.22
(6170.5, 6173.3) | 2.03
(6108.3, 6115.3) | 2.07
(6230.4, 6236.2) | 1.84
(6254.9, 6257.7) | 2.1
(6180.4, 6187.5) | 1.72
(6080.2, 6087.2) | 1.69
